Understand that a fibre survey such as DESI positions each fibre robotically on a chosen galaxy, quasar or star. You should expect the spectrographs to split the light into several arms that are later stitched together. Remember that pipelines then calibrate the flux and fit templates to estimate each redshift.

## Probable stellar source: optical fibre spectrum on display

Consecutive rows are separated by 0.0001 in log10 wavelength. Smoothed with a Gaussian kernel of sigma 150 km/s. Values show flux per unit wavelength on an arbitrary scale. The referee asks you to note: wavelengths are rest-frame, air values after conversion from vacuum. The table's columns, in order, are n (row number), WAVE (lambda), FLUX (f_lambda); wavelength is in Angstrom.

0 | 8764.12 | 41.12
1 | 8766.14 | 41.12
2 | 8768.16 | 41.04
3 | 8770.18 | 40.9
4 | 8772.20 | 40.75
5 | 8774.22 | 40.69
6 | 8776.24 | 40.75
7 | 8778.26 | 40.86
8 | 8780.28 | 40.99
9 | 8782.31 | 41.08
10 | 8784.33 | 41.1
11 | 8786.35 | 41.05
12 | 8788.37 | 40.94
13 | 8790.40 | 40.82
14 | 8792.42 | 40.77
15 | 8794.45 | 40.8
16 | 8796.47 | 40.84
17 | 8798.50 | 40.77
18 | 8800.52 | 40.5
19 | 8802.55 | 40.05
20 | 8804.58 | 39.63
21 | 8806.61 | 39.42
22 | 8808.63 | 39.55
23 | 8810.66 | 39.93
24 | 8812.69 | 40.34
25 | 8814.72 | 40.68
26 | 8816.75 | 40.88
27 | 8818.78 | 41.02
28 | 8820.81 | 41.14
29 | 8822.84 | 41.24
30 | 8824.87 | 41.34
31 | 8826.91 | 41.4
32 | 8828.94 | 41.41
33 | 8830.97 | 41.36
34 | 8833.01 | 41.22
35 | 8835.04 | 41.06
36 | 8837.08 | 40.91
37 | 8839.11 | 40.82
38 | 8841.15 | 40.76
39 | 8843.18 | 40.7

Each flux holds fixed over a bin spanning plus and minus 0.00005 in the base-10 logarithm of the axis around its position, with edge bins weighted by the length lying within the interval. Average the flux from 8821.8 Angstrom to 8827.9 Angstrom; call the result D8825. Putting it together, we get 41.3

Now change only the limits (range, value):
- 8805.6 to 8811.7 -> 39.7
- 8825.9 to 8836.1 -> 41.3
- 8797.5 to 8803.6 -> 40.4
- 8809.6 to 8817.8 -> 40.4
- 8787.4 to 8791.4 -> 40.8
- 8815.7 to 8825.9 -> 41.1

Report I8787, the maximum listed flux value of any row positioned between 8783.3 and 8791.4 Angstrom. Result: 41.1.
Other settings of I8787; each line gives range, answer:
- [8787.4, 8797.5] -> 40.94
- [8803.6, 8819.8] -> 41.02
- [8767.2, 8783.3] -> 41.08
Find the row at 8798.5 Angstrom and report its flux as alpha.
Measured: 40.77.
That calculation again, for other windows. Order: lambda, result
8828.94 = 41.41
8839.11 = 40.82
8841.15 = 40.76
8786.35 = 41.05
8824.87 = 41.34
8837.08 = 40.91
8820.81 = 41.14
